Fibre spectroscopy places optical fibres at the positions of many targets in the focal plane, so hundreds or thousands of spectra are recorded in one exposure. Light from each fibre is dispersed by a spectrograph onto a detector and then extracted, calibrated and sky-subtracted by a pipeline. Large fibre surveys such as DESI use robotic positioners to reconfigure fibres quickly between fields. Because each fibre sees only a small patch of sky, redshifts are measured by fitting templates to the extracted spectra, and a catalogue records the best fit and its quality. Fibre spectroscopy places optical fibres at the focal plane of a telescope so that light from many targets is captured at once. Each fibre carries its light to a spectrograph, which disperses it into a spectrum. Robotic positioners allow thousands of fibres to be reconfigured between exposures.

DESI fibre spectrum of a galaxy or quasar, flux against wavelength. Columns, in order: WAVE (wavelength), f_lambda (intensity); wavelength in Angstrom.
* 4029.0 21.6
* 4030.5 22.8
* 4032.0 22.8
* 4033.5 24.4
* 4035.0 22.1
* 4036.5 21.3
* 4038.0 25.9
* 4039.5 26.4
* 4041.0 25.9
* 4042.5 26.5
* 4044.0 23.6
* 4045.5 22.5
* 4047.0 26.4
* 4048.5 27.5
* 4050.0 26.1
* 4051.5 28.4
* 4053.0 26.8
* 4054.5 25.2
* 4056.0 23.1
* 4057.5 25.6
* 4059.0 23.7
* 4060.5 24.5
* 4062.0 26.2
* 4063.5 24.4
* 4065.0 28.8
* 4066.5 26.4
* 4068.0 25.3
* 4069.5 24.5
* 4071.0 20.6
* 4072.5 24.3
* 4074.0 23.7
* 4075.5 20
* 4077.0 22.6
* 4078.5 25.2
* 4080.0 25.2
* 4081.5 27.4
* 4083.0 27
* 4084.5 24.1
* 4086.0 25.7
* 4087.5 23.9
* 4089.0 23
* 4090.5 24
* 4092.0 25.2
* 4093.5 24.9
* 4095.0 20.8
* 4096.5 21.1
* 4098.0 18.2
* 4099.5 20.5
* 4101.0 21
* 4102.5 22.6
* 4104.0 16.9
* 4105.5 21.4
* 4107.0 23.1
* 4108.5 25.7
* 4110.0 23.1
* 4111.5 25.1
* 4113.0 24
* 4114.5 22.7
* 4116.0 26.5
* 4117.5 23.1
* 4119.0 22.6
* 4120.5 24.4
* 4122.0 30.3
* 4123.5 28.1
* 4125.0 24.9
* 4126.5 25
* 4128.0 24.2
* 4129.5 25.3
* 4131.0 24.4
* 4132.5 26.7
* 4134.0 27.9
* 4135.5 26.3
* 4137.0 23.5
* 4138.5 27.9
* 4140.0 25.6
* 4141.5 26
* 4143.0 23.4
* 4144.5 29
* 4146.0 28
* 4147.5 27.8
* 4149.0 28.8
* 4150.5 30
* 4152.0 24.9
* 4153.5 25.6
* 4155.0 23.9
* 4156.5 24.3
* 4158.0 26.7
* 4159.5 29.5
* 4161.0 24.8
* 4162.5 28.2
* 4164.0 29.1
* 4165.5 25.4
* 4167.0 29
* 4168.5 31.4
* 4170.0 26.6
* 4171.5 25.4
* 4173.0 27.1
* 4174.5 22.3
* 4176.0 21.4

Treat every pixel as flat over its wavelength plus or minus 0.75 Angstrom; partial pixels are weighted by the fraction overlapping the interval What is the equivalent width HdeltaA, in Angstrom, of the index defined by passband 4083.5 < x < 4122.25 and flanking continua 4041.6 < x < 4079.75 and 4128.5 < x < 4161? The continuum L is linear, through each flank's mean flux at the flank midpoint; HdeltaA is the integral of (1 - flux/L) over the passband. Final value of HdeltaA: 3.8 Angstrom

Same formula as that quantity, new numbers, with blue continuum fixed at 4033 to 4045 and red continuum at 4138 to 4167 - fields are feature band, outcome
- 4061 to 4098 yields 1.6 Angstrom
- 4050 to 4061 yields -0.3 Angstrom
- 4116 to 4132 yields 0.6 Angstrom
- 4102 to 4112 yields 1.3 Angstrom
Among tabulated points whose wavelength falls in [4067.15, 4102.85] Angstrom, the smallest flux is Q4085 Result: 18.2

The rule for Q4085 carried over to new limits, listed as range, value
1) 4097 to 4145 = 16.9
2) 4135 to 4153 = 23.4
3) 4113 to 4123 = 22.6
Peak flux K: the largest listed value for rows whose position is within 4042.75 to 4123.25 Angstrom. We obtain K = 30.3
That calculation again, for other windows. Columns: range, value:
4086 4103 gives 25.7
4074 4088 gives 27.4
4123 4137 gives 28.1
